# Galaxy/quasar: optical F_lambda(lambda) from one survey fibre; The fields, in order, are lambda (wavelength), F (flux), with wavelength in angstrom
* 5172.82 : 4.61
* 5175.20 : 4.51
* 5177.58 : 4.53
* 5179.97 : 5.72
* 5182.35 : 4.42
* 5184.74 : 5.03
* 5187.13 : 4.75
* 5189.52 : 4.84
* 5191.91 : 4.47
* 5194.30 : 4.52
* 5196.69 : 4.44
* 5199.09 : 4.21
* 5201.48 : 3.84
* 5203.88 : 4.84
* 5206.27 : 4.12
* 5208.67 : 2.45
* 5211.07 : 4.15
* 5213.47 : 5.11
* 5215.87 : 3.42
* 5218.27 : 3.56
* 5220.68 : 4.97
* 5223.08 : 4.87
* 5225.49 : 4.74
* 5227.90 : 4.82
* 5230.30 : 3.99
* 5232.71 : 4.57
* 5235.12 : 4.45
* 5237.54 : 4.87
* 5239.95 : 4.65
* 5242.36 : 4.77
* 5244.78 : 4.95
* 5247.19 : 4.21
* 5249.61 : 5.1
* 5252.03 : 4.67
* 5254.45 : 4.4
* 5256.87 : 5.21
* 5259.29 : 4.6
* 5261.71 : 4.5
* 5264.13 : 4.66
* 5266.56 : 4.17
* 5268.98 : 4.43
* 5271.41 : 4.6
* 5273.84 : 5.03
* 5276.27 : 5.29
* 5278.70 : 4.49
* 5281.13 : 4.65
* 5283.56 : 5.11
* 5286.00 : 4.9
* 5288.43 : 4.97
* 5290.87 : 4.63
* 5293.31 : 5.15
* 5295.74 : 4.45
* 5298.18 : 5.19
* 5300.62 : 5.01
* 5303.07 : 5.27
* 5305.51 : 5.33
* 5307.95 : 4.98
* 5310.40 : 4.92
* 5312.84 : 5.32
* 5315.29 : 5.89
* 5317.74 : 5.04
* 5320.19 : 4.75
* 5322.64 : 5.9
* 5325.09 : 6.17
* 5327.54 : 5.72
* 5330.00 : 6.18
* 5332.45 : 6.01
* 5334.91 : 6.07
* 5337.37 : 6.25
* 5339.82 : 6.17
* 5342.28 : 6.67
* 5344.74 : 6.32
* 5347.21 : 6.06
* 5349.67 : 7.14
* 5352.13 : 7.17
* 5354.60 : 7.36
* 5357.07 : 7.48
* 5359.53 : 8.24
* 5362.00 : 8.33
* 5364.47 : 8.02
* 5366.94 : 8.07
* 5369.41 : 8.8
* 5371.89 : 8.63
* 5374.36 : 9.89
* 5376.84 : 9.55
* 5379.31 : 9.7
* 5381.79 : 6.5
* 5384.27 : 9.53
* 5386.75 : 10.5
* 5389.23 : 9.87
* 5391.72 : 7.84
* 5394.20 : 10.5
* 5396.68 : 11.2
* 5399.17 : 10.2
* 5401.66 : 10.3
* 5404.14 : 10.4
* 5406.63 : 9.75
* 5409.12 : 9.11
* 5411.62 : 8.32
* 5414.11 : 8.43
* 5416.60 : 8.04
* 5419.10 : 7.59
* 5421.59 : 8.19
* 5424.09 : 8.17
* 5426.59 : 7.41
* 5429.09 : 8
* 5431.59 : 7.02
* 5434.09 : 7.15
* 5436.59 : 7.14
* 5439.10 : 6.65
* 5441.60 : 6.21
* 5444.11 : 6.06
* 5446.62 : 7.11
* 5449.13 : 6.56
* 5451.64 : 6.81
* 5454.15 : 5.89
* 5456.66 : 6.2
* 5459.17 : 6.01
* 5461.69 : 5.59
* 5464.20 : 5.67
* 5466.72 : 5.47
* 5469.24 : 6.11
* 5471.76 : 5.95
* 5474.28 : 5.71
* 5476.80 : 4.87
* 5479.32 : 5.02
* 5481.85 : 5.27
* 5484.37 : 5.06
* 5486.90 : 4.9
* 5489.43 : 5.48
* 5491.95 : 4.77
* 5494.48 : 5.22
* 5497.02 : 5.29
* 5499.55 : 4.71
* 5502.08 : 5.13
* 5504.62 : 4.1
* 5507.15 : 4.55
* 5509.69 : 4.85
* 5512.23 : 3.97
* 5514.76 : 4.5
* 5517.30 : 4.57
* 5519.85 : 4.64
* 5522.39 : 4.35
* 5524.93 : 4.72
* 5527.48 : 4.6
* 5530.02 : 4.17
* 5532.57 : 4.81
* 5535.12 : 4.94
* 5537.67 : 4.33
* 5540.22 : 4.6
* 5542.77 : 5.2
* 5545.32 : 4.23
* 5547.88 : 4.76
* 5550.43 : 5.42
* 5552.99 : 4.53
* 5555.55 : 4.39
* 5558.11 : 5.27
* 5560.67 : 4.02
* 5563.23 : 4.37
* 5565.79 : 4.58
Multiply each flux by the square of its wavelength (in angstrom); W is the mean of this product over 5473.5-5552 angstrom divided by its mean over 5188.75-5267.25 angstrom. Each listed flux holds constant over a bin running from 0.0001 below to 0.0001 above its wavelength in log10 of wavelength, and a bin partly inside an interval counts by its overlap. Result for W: 1.19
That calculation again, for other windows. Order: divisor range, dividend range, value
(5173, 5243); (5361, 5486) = 1.86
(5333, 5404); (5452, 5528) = 0.64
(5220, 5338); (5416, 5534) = 1.23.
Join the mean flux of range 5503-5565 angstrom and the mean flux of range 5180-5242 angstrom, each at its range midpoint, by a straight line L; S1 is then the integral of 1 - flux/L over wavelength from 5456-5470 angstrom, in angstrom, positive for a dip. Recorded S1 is -3.90 angstrom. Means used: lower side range 4.43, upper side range 4.58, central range 5.82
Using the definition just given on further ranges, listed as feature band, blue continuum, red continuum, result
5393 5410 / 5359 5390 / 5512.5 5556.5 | -4.3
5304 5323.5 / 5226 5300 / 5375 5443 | 2.7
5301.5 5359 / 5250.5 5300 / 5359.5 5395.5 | 8.2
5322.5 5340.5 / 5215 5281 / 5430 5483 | -2.9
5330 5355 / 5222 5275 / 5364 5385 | 4.0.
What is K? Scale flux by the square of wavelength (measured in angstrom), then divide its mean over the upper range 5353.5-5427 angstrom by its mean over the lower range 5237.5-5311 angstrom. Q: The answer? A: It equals 1.93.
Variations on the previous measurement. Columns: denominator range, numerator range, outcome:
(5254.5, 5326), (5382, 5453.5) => 1.75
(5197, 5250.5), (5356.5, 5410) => 2.23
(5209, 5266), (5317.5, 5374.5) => 1.59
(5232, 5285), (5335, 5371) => 1.60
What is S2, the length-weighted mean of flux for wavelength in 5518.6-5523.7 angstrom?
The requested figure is 4.5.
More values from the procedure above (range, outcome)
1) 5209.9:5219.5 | 4.06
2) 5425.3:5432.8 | 7.48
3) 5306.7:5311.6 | 4.95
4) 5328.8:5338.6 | 6.13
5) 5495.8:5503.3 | 5.04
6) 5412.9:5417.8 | 8.24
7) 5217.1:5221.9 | 4.27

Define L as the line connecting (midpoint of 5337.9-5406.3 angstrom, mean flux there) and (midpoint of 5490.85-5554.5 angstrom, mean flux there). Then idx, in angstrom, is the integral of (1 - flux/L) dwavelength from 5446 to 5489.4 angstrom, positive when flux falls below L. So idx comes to 2.5 angstrom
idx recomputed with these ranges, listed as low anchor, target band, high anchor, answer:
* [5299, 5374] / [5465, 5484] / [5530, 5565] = -0.6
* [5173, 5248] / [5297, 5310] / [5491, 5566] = -1.7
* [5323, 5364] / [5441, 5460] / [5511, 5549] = -3.1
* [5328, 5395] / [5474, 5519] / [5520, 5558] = 4.7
